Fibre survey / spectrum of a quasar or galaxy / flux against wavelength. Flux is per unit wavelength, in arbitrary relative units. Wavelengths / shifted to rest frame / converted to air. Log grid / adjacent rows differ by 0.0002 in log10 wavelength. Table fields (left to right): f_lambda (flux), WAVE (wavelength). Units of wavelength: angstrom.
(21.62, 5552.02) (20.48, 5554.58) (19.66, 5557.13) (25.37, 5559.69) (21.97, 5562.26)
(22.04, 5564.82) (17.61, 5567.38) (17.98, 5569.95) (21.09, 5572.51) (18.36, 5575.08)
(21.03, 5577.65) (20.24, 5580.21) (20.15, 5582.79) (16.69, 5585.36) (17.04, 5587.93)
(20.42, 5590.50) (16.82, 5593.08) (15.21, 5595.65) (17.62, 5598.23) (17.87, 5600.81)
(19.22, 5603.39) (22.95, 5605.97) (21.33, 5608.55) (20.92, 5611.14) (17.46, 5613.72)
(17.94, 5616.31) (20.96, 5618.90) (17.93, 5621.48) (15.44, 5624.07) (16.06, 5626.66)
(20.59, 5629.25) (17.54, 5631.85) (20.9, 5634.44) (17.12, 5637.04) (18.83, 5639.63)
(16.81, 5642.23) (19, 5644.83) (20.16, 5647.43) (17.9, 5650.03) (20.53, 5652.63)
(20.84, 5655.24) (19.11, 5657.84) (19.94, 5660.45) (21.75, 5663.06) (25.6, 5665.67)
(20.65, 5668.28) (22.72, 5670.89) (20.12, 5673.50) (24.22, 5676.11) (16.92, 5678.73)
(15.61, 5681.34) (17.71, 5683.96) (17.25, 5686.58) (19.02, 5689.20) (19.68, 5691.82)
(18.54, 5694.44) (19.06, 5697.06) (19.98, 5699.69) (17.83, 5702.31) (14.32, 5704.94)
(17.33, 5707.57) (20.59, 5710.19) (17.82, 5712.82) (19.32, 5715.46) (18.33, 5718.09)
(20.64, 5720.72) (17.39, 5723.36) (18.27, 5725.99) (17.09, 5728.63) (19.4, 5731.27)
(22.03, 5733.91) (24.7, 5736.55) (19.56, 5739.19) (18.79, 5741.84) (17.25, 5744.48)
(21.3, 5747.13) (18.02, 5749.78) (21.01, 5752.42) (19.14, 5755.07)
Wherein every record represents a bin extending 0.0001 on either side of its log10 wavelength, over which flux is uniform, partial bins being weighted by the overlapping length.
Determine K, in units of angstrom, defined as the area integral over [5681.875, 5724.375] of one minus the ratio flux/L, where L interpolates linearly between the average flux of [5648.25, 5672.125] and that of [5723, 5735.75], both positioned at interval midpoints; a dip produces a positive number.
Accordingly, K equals 3.2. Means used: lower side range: 21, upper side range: 19.2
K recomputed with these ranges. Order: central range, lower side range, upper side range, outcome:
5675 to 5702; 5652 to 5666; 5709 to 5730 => 1.55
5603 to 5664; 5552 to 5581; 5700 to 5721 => 0.91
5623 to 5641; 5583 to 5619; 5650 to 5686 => 1.25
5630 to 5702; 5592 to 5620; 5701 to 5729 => -4.03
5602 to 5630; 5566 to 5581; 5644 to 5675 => 1.28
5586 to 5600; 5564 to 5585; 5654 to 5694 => 1.63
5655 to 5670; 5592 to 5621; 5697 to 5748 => -1.91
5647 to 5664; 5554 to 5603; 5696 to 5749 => -0.72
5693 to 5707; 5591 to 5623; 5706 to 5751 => 0.90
